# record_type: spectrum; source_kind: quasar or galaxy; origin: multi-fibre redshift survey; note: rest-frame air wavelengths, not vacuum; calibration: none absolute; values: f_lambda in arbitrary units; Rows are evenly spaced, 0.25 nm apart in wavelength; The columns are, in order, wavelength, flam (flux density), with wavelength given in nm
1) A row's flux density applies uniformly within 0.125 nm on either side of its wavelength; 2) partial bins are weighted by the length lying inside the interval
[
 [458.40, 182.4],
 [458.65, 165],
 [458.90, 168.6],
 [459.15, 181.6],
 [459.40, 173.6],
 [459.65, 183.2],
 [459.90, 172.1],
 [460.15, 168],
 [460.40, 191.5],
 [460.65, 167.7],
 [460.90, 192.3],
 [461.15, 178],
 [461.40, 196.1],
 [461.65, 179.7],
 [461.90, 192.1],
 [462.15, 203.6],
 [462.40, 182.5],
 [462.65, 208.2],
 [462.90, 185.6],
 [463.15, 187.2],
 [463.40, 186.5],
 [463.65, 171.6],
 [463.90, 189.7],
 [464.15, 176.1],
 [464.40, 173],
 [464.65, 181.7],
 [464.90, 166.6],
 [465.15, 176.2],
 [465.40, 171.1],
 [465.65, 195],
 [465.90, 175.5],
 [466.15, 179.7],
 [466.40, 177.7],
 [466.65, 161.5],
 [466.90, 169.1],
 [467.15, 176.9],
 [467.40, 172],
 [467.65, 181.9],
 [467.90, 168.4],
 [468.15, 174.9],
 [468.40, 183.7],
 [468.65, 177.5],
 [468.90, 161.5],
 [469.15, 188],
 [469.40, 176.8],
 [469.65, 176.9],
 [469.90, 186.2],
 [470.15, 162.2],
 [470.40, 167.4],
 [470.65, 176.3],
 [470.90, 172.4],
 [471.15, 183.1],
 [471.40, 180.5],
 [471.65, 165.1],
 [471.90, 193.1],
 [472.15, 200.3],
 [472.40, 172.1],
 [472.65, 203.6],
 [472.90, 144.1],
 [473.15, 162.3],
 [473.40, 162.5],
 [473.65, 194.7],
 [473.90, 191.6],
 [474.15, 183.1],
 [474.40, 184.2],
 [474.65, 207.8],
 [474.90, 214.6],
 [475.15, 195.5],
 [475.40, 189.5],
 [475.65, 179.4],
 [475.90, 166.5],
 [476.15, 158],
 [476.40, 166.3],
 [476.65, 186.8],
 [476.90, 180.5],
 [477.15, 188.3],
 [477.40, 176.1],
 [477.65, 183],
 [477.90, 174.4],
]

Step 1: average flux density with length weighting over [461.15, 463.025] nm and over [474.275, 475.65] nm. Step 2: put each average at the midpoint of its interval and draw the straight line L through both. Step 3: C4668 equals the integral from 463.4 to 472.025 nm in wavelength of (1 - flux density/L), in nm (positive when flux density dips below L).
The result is 0.78 nm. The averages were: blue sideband 192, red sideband 197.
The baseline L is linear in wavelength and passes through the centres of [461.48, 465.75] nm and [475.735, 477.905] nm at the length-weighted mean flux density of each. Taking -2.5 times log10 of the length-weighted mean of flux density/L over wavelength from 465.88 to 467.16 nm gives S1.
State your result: 0.06 mag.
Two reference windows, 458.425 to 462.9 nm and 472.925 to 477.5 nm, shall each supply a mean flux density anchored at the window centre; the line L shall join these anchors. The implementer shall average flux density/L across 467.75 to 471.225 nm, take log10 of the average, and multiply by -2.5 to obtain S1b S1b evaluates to 0.04 mag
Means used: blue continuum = 183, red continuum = 182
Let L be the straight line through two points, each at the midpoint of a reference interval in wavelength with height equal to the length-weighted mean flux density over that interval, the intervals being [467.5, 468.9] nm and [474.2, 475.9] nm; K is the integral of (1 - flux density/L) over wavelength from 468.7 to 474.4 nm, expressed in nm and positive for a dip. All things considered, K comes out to 0.20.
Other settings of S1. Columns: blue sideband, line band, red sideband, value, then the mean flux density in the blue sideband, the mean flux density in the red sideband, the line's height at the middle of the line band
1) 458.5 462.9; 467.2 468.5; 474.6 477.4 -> 0.043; 183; 184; 183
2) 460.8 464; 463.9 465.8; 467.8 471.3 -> 0.037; 189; 175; 184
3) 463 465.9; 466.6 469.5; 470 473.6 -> 0.016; 179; 175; 177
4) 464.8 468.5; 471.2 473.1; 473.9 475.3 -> 0.062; 175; 196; 190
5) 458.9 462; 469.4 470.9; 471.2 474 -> 0.034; 181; 179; 179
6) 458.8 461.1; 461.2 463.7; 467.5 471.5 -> -0.072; 178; 176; 177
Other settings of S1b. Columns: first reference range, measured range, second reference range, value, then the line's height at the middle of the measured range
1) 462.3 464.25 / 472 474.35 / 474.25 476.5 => 0.03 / 185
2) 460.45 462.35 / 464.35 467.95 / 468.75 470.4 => 0.03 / 180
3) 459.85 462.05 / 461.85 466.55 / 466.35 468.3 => -0.03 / 178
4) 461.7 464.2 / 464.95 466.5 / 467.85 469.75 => 0.02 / 183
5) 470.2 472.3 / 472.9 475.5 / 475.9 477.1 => -0.06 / 176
